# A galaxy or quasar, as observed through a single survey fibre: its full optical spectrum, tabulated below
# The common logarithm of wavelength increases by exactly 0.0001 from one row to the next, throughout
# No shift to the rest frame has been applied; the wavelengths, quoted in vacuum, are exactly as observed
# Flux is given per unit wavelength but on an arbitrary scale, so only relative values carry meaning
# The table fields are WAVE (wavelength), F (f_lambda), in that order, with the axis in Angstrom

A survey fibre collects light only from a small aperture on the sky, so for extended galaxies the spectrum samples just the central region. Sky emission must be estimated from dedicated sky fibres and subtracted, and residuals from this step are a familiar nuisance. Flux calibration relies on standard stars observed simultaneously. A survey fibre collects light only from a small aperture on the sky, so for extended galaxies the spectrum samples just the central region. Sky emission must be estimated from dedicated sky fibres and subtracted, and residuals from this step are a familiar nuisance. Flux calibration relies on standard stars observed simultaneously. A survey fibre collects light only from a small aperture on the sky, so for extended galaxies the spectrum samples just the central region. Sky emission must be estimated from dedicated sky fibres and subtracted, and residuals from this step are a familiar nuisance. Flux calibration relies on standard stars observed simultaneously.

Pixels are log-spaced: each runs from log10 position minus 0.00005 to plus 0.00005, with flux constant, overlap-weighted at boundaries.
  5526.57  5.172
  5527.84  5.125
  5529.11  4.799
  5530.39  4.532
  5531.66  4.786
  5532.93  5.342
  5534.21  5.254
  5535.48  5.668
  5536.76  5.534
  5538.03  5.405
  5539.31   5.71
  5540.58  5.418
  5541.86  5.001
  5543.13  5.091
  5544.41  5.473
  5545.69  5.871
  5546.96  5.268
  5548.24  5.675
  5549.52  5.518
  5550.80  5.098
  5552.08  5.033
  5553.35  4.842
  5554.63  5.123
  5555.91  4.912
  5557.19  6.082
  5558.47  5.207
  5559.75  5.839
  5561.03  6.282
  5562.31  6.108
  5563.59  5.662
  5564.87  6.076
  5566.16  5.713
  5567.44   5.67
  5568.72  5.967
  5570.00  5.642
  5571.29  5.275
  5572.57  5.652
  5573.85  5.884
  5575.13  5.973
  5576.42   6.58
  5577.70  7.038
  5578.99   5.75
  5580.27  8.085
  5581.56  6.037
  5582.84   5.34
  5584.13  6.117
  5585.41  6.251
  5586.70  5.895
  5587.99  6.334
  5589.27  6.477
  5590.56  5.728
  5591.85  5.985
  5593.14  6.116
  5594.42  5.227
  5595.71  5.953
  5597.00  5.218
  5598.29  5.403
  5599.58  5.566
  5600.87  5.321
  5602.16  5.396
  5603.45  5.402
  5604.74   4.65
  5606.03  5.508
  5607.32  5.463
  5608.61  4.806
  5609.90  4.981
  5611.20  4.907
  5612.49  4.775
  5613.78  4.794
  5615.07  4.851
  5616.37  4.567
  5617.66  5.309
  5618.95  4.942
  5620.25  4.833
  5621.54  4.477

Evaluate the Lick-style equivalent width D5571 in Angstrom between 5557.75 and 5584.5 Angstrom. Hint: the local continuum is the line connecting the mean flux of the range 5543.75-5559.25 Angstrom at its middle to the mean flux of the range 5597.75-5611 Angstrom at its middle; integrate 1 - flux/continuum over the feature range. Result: -3.5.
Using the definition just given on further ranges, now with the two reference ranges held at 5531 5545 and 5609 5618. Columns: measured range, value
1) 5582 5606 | -3.4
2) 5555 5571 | -1.7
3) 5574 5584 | -2.5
